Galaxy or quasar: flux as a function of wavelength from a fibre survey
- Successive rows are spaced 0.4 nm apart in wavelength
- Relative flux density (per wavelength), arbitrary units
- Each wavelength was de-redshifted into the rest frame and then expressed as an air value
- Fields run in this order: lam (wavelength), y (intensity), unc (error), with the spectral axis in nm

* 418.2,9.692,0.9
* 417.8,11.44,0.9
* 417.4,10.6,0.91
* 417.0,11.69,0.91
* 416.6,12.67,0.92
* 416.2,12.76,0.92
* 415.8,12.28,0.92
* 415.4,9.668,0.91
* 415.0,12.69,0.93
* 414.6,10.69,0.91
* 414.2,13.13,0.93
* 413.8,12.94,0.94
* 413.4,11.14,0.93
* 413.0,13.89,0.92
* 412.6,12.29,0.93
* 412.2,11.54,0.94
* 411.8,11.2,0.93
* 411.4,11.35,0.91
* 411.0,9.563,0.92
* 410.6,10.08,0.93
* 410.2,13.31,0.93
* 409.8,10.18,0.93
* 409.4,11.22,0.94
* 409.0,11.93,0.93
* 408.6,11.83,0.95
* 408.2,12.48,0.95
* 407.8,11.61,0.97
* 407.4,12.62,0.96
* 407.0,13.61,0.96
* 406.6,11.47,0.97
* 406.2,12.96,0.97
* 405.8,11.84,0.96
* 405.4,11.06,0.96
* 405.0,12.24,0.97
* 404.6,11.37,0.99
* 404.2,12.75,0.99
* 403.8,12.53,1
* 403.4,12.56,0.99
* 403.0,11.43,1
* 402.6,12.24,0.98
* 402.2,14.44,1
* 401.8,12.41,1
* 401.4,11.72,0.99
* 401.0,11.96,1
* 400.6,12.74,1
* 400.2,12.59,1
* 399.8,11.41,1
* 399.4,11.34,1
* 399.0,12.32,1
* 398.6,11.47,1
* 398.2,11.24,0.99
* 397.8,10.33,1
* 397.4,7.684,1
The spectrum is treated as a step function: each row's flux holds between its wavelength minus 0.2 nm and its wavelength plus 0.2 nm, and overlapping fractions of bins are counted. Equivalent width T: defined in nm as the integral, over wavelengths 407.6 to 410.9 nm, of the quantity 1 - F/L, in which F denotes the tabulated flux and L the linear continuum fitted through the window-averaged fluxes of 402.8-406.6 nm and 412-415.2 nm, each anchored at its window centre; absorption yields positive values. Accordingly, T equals 0.18 nm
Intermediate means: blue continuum 12.1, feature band 11.5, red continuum 12.3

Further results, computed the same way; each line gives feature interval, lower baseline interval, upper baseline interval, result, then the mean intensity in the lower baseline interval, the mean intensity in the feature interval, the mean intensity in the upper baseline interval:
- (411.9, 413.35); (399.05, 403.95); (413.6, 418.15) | -0.05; 12.3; 12.3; 11.8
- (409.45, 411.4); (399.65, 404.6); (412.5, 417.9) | 0.20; 12.4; 10.9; 12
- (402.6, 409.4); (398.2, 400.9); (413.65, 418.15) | -0.14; 11.9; 12.1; 11.8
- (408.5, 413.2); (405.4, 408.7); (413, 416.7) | 0.25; 12.2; 11.5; 12.1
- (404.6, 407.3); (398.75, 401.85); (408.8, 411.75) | -0.15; 12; 12.2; 11.1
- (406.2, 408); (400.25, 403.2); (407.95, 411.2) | -0.11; 12.4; 12.4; 11.3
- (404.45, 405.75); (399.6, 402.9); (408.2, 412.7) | 0.04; 12.4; 11.6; 11.3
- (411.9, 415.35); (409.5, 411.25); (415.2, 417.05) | -0.23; 10.8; 12.1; 11.8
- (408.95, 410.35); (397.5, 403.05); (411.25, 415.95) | 0.04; 11.9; 11.6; 11.9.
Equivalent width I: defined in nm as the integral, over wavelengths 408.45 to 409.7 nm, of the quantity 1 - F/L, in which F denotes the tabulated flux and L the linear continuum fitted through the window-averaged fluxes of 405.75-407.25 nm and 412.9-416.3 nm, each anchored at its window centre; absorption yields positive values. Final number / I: 0.09 nm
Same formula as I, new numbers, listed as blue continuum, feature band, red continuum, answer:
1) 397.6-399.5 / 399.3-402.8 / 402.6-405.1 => -0.185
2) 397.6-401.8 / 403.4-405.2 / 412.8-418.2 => -0.072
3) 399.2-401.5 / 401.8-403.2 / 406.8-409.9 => -0.080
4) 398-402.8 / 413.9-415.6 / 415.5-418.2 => 0.014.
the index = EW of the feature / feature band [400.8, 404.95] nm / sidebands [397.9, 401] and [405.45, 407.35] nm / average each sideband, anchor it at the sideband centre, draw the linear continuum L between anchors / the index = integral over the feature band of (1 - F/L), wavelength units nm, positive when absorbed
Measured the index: -0.08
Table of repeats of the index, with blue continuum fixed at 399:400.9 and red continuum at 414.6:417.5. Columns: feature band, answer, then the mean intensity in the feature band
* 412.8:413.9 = -0.08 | 12.6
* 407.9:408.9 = -0.02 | 12.1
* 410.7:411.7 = 0.11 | 10.5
